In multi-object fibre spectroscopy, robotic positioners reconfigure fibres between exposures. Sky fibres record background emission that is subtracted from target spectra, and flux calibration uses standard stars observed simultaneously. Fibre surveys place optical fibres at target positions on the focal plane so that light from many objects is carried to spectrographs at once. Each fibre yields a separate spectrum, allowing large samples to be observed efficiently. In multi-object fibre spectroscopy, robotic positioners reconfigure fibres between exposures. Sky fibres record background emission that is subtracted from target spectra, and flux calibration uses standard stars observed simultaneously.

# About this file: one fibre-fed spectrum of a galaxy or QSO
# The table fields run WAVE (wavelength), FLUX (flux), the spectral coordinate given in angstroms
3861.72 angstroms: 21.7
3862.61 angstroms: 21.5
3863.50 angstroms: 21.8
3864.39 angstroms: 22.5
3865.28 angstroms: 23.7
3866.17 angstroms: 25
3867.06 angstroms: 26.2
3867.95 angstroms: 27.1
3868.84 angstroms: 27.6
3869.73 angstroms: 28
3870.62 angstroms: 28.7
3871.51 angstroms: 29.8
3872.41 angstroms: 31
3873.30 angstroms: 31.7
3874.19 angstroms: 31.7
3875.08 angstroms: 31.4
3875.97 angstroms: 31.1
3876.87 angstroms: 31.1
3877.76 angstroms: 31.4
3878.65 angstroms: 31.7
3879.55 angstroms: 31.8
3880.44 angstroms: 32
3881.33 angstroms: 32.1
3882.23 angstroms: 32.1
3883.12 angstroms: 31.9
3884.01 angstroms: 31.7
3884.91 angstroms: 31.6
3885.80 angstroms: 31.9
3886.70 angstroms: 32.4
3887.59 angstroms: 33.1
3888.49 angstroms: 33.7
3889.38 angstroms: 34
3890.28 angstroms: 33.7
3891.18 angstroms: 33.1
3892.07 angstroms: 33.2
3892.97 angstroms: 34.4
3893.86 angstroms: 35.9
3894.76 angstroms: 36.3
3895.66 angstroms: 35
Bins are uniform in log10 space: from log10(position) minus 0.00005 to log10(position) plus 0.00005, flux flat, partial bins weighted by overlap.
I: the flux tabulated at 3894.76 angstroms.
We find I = 36.3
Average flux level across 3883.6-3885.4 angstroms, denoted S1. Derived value 31.6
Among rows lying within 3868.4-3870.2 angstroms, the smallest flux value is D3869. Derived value 27.6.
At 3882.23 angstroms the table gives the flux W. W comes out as 32.1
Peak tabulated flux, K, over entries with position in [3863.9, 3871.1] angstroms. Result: 28.7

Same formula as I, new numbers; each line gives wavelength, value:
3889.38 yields 34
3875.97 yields 31.1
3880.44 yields 32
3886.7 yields 32.4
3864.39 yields 22.5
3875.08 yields 31.4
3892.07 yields 33.2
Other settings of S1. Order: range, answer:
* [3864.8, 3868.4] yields 25.5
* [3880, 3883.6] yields 32.1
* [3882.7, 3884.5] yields 31.8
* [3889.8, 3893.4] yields 33.5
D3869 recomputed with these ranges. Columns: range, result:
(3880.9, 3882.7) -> 32.1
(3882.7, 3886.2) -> 31.6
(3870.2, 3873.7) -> 28.7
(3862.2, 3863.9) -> 21.5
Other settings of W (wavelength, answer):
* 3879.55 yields 31.8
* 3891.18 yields 33.1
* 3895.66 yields 35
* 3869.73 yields 28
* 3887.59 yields 33.1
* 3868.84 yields 27.6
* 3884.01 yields 31.7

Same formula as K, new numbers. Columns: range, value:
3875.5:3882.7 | 32.1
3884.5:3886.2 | 31.9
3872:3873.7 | 31.7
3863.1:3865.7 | 23.7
